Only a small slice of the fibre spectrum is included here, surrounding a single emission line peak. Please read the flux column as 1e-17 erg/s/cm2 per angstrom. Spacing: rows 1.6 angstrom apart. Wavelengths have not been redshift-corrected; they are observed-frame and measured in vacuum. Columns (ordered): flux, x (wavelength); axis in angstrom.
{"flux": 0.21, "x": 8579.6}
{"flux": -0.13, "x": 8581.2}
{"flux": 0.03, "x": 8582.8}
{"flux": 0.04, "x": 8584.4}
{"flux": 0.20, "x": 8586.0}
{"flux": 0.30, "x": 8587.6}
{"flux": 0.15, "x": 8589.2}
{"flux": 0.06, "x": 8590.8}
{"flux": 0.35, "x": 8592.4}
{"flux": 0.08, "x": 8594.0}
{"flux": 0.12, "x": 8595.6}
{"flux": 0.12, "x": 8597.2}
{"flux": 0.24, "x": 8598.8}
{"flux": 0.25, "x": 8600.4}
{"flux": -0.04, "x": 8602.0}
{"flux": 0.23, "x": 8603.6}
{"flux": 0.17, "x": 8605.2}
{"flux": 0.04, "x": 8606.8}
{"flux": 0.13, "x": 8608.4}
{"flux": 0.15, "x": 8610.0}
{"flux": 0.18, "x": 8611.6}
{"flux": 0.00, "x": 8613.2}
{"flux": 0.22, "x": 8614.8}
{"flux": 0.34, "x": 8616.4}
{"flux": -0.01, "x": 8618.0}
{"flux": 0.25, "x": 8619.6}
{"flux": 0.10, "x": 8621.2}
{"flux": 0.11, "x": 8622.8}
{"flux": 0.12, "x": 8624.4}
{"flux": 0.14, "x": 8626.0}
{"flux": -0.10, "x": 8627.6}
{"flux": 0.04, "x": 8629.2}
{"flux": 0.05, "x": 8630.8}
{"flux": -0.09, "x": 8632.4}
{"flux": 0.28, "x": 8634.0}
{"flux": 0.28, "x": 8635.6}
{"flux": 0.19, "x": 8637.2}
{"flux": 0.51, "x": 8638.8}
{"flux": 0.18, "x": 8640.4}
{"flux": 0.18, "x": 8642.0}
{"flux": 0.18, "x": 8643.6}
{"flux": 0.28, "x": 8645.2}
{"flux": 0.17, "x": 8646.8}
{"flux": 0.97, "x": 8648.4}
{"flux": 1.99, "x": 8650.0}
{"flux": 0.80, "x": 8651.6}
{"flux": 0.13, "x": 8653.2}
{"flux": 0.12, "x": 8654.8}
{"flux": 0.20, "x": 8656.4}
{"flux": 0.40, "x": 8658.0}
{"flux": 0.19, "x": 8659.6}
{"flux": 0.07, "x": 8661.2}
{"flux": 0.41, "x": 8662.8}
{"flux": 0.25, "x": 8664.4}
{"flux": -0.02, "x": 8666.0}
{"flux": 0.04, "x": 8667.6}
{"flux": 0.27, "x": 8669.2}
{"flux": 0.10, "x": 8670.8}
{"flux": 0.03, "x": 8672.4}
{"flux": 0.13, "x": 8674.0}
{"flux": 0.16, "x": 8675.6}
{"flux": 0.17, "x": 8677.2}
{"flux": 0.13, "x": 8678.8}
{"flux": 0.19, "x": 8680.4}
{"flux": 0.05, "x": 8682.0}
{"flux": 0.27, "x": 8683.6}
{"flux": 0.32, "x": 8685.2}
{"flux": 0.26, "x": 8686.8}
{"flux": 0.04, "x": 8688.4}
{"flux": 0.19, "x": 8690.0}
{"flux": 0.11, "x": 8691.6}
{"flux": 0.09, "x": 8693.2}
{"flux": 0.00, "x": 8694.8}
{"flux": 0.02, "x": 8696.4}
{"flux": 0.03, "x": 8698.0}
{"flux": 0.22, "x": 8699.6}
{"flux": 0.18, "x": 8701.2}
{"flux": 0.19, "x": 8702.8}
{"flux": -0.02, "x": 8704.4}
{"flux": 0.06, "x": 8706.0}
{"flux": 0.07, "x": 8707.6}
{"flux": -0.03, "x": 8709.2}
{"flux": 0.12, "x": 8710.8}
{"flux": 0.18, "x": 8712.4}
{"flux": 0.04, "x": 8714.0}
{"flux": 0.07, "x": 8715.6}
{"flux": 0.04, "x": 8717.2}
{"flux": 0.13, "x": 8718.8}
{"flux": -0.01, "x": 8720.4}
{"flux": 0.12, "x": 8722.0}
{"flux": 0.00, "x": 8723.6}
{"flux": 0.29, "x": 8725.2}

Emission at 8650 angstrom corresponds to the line [O III] 5007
